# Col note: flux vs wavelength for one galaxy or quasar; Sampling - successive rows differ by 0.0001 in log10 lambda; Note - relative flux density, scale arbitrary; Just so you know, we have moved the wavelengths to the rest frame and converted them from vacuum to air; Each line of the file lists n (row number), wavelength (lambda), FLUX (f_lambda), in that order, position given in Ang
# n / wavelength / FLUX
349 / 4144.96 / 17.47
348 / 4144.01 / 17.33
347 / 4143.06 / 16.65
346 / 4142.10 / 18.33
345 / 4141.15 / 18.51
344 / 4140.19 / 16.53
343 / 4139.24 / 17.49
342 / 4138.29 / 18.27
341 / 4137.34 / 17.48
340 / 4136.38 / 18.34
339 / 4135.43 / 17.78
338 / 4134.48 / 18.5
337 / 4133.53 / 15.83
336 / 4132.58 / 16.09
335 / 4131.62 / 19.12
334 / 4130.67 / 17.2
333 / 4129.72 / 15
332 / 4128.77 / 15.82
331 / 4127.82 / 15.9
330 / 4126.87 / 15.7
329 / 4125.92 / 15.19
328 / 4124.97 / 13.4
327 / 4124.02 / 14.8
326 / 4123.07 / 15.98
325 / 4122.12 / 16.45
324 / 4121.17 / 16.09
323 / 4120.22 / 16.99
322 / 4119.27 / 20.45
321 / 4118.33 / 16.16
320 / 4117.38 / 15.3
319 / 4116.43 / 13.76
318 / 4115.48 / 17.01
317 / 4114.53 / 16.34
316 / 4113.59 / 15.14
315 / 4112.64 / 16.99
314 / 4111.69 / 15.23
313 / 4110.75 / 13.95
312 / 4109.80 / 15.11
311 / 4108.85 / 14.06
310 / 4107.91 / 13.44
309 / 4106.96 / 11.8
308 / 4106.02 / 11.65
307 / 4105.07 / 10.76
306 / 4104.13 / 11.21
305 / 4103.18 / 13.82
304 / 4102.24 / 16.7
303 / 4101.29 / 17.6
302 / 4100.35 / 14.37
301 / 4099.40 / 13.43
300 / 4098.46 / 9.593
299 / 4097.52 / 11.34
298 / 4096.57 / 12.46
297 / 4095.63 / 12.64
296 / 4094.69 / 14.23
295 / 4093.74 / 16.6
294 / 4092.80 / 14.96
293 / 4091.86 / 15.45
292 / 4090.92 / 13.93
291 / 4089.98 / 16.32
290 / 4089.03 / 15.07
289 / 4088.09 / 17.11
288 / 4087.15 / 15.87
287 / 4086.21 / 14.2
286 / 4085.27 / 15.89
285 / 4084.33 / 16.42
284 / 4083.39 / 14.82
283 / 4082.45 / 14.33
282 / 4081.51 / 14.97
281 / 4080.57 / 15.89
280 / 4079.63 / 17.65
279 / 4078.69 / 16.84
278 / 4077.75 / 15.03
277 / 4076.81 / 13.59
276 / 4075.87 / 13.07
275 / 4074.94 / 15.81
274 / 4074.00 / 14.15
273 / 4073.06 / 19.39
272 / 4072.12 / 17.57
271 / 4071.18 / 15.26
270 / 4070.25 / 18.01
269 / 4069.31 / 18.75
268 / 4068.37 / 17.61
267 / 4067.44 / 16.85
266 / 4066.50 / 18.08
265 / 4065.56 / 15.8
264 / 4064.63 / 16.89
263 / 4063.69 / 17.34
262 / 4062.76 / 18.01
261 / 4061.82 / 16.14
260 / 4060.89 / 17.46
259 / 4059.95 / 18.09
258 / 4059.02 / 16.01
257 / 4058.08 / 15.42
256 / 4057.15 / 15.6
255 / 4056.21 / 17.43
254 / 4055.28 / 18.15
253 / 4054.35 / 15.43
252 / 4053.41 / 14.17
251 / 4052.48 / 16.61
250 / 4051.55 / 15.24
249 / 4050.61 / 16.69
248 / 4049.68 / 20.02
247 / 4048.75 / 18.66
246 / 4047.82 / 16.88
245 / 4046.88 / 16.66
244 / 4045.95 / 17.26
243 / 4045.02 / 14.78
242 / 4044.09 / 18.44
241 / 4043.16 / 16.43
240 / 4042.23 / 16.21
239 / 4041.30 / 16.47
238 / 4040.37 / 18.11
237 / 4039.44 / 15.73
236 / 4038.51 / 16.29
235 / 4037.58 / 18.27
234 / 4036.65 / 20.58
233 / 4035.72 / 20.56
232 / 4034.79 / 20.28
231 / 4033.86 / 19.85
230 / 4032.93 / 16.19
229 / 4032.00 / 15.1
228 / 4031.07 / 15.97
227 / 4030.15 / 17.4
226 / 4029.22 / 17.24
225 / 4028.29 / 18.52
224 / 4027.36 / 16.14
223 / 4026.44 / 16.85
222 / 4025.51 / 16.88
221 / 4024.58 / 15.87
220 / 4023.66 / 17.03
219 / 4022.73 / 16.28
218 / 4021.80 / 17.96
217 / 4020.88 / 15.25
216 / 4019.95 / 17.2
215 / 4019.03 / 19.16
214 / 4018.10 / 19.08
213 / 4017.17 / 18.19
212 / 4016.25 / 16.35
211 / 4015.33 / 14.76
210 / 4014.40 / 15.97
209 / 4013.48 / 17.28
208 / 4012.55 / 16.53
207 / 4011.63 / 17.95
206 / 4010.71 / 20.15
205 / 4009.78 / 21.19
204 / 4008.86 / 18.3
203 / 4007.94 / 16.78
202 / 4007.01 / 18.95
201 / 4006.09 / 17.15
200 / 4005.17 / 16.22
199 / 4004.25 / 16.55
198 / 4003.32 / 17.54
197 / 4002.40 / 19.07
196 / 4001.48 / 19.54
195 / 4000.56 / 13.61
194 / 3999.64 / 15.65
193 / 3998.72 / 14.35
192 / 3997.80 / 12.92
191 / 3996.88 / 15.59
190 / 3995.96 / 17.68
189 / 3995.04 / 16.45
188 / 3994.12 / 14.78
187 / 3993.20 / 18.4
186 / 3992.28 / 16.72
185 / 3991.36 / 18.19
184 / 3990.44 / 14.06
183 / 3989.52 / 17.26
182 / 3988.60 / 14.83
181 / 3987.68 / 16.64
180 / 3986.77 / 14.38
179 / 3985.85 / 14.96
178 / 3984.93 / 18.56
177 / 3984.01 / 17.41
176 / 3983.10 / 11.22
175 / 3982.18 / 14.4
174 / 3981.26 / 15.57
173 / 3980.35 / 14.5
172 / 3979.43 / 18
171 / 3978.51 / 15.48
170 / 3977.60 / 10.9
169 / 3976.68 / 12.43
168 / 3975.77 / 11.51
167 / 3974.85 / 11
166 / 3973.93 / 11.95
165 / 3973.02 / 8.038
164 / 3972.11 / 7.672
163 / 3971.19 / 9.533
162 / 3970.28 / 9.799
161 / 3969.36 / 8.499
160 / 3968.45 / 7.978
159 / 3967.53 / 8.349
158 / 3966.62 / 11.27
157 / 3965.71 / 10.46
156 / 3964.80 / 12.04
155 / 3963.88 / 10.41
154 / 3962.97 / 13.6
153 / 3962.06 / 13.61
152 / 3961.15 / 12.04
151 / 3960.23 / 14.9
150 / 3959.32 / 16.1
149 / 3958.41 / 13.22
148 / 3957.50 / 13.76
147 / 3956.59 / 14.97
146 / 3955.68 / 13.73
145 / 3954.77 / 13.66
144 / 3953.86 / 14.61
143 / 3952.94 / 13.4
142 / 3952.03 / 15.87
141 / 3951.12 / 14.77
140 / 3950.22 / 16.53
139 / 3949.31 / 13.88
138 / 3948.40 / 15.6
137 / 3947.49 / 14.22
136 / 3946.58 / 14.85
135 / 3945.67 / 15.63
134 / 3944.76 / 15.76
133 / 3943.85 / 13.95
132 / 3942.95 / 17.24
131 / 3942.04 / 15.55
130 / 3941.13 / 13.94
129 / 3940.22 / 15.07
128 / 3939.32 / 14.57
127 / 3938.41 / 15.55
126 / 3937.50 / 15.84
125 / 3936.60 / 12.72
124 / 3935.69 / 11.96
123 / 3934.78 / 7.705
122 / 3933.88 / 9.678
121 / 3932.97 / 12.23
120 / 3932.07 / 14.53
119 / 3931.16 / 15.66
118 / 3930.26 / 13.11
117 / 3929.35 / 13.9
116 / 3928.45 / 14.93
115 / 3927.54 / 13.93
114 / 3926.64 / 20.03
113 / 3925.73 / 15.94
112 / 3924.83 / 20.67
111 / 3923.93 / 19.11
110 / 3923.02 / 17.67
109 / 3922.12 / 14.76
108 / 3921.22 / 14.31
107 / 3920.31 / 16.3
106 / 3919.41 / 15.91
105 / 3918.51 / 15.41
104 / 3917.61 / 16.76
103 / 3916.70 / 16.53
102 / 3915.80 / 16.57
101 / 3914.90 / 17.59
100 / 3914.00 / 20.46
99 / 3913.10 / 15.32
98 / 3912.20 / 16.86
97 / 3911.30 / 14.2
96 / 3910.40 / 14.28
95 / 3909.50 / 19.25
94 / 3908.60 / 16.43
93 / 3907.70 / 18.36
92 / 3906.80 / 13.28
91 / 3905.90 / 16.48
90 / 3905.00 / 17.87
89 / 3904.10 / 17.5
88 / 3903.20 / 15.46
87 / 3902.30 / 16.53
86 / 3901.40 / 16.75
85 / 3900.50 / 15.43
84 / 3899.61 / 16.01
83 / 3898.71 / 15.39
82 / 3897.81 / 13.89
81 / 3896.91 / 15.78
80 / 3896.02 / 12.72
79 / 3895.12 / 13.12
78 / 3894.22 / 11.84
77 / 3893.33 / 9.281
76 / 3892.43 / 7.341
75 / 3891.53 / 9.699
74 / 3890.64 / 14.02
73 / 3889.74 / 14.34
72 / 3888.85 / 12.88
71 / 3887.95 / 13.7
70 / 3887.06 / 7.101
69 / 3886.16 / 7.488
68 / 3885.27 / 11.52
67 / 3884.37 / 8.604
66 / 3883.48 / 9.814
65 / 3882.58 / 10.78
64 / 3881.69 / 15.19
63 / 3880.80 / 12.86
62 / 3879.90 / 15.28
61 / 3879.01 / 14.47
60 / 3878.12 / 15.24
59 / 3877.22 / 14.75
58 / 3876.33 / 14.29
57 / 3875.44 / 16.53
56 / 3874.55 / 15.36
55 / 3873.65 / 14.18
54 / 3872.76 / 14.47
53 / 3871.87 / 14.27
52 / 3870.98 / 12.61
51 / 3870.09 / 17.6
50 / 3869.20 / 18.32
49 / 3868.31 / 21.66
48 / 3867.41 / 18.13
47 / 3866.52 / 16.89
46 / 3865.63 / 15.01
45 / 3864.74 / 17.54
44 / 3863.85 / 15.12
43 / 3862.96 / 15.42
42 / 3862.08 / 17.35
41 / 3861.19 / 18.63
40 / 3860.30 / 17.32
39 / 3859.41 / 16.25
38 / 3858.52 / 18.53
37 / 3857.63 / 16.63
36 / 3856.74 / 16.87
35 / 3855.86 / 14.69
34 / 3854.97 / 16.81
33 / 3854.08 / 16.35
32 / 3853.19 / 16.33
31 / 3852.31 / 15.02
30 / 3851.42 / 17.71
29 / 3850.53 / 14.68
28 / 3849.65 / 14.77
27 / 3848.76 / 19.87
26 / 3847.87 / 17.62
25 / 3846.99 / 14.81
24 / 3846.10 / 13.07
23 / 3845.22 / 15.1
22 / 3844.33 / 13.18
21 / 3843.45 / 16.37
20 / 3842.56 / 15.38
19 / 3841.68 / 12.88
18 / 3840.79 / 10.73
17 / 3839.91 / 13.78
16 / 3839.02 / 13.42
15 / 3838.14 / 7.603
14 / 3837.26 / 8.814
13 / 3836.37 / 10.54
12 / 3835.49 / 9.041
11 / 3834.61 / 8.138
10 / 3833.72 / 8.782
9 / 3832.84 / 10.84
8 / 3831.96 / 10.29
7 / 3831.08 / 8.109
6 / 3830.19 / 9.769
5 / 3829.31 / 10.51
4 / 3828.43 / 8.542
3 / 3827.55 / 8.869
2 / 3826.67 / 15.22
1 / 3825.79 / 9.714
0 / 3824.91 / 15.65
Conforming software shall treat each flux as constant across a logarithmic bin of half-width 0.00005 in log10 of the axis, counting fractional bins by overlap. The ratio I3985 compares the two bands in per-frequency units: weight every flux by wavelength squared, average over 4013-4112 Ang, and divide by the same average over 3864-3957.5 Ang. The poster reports 1.17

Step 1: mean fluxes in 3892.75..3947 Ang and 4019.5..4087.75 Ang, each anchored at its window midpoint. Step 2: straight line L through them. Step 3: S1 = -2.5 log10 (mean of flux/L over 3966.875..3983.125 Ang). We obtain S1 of 0.35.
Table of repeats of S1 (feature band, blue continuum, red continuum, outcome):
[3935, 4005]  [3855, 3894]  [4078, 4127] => 0.03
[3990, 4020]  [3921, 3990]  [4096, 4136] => -0.19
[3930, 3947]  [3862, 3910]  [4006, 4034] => 0.12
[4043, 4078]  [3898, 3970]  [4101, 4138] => -0.09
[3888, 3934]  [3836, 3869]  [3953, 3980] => -0.12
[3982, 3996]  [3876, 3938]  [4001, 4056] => 0.03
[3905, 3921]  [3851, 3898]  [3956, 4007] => -0.15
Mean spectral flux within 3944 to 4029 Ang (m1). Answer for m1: 15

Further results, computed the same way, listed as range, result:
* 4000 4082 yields 17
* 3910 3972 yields 14.3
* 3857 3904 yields 14.4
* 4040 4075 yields 16.9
